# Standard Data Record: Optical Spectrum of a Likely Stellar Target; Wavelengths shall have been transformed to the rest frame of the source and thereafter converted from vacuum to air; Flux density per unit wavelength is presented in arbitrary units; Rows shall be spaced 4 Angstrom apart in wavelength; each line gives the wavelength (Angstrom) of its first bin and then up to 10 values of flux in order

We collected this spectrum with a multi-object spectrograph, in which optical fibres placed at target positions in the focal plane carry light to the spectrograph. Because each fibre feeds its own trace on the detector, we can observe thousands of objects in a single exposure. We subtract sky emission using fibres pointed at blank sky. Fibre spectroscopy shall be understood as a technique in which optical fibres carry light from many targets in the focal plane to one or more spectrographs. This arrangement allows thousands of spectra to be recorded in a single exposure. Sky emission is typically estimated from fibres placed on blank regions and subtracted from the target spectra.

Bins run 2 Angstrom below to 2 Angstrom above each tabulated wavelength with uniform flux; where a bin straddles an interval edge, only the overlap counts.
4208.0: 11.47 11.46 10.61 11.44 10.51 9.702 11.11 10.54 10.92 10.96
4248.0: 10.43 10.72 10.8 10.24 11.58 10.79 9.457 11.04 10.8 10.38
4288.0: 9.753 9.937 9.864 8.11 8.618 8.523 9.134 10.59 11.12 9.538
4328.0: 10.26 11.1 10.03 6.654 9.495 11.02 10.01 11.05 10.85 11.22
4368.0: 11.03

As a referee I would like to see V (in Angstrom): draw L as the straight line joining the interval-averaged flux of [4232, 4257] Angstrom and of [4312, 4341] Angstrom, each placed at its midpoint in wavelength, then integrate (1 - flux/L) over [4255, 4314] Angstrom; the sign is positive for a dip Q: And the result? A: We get 2.60 Angstrom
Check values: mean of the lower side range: 10.8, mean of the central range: 9.92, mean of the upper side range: 9.96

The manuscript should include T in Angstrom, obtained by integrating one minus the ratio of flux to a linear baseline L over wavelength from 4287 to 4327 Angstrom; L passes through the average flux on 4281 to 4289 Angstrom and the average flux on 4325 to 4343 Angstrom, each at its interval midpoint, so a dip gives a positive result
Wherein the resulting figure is 1.4 Angstrom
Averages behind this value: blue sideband 10.2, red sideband 9.51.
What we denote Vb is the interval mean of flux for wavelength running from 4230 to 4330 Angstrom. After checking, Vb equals 10.2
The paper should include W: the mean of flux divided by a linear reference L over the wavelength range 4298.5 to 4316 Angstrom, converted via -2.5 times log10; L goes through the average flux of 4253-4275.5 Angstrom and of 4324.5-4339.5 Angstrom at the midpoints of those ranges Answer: 0.16 mag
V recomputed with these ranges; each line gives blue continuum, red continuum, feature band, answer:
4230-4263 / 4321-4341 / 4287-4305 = 1.6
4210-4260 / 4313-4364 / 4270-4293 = 0.5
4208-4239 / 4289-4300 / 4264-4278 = -0.9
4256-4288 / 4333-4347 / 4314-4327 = -1.2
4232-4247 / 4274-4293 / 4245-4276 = 0.0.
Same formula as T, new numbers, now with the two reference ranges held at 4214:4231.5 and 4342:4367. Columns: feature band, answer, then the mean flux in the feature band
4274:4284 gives -0.2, 10.8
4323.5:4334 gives 0.2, 10.4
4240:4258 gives -0.2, 10.7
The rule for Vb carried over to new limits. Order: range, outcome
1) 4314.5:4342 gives 9.89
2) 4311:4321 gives 10.3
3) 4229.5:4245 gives 10.8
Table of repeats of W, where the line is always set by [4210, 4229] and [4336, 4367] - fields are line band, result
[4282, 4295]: 0.04 mag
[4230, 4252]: -0.01 mag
